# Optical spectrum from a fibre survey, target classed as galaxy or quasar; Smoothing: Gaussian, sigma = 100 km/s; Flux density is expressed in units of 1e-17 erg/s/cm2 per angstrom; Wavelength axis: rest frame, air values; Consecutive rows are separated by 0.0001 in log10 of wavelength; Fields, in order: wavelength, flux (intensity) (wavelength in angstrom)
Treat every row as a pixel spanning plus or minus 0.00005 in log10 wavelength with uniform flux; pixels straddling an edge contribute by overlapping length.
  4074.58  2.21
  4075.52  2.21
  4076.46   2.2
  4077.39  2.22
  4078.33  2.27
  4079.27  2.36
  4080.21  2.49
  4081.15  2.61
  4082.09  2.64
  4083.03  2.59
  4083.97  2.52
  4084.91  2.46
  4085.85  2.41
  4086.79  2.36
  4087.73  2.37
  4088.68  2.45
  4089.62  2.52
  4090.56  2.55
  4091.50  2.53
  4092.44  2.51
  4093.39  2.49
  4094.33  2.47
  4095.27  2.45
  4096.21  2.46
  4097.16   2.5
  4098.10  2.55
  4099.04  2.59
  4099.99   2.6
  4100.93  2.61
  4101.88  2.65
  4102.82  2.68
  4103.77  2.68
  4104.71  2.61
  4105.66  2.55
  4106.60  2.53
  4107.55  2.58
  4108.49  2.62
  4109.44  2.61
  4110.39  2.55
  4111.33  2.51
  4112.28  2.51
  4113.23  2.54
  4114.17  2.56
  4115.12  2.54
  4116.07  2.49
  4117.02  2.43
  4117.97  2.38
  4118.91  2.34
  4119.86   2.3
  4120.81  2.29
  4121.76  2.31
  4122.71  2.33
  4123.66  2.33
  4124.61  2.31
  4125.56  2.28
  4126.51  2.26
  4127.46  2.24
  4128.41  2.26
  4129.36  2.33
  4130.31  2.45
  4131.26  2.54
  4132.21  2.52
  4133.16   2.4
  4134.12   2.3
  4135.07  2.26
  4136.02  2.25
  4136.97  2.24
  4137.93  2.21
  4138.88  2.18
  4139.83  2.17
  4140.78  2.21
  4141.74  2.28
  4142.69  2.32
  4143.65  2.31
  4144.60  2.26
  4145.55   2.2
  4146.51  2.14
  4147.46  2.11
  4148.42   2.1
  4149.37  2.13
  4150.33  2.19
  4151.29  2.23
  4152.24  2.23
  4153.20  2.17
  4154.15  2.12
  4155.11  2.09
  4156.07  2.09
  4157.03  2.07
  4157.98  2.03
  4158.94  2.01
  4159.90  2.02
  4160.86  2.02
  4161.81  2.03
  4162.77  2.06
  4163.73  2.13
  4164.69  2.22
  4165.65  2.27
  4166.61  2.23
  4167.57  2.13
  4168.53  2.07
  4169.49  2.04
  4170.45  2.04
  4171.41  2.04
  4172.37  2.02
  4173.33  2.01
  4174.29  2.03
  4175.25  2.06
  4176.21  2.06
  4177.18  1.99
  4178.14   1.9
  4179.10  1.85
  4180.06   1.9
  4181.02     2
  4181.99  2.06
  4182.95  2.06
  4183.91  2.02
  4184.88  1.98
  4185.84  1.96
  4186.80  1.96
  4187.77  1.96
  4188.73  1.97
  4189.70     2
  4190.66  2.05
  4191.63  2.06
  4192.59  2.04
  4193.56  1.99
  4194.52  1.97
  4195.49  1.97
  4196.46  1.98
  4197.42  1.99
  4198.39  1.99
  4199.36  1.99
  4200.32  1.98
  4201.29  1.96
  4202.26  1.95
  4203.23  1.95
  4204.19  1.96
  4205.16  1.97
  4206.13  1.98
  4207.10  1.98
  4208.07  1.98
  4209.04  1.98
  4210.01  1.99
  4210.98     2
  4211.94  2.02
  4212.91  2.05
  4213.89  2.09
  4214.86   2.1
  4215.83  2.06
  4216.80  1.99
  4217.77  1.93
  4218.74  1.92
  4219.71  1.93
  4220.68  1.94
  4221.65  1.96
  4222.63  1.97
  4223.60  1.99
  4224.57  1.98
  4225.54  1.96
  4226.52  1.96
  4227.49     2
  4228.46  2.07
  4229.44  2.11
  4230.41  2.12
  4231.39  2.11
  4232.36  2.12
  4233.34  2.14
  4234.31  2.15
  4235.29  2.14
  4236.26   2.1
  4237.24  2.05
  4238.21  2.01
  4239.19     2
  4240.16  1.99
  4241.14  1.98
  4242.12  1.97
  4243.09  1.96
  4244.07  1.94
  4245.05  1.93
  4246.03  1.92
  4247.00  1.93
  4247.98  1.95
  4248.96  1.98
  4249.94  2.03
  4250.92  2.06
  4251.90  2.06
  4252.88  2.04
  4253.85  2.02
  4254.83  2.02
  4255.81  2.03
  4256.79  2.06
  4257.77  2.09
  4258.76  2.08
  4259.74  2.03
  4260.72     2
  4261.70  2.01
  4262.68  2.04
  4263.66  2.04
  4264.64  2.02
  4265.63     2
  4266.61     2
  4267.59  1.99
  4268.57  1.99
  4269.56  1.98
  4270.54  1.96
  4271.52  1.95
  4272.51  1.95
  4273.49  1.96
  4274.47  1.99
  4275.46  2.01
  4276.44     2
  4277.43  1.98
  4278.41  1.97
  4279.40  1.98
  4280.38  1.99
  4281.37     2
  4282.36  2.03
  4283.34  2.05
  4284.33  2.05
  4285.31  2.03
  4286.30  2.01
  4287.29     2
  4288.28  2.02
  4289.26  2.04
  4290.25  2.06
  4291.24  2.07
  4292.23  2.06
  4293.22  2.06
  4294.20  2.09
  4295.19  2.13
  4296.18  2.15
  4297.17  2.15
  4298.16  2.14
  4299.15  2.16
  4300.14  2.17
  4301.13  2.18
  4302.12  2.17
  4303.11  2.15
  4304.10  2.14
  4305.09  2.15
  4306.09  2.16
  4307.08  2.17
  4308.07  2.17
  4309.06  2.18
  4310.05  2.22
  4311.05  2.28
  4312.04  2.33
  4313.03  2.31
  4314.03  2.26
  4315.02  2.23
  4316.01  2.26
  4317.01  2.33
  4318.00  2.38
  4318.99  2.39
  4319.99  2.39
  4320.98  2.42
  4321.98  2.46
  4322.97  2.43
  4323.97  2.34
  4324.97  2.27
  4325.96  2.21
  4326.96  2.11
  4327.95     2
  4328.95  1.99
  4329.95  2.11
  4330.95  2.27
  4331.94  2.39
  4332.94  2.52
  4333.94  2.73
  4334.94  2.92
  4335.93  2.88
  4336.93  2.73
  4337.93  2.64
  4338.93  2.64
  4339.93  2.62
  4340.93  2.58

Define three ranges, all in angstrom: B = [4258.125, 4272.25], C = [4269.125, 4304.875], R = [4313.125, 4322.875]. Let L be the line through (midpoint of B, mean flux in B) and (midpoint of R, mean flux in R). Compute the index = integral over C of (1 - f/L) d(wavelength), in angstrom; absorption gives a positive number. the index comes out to 1.6 angstrom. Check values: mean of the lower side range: 2.01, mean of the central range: 2.05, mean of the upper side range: 2.35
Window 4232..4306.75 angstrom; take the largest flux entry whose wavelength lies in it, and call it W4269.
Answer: 2.18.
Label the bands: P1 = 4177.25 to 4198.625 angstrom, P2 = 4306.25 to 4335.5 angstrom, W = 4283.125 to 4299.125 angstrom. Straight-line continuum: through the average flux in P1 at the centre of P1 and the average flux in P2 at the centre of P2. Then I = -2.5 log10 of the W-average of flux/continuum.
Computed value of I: 0.08 mag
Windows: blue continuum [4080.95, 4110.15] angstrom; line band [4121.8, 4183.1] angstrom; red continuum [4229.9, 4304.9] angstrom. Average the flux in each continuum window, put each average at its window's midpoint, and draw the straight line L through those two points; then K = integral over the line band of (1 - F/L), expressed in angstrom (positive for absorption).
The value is 5.5 angstrom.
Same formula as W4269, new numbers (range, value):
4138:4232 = 2.32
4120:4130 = 2.33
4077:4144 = 2.68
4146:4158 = 2.23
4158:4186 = 2.27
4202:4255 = 2.15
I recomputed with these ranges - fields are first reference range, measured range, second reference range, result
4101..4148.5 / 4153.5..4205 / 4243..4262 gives 0.10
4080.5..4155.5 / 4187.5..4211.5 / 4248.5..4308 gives 0.12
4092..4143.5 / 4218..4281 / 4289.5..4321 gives 0.13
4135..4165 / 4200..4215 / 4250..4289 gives 0.05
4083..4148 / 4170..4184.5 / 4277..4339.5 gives 0.18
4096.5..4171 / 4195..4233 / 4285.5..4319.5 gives 0.13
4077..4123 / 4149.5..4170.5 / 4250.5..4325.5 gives 0.13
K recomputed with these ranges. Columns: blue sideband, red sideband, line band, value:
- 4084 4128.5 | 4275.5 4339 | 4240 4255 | 2.02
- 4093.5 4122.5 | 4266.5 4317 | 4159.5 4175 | 1.91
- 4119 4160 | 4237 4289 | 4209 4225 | 0.73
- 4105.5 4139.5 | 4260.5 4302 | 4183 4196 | 1.43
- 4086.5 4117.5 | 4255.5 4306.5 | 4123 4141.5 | 1.14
